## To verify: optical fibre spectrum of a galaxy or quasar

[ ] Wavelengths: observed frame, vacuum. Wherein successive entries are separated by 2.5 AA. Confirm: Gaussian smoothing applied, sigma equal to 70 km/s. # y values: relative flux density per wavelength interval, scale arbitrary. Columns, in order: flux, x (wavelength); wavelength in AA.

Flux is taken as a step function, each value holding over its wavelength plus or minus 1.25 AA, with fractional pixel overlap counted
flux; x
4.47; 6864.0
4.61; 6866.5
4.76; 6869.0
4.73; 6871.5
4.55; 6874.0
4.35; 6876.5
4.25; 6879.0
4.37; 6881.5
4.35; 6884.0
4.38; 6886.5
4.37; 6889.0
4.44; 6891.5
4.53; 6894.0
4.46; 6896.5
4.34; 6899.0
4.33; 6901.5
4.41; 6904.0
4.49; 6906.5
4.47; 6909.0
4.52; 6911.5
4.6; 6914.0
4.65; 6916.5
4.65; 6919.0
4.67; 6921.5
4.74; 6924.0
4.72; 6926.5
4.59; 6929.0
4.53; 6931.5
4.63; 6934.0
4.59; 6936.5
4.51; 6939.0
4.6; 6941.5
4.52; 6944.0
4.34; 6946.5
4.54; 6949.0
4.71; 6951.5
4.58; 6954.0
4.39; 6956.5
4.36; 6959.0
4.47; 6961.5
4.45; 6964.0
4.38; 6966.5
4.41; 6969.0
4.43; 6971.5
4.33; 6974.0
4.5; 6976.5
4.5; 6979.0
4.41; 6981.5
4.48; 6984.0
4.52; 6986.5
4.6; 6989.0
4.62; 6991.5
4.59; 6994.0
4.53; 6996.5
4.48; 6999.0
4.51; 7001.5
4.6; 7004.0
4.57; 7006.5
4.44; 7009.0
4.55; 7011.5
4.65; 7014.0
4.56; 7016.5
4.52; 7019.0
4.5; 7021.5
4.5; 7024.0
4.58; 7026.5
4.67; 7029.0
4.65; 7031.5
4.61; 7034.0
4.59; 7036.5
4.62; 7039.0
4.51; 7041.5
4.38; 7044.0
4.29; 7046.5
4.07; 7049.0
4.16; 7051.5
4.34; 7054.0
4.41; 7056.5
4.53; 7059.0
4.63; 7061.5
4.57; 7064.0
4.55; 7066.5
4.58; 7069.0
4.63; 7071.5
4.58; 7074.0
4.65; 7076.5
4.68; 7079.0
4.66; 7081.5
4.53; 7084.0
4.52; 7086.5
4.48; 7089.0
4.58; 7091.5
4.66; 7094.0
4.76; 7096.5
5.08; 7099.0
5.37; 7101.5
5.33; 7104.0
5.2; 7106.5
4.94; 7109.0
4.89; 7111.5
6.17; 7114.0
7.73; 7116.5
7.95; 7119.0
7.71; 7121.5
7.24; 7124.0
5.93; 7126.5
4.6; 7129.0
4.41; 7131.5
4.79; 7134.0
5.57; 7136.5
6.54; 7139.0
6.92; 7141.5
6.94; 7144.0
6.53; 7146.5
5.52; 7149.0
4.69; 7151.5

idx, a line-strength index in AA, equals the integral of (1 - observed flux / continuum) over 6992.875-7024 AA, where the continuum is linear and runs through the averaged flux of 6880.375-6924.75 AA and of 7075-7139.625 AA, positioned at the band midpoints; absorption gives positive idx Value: 2.65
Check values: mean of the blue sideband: 4.48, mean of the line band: 4.54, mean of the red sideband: 5.41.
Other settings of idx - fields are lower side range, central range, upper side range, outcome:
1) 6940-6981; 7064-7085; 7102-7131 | 3.9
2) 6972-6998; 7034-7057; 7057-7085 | 0.9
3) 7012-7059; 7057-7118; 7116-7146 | 6.2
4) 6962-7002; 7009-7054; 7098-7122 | 5.1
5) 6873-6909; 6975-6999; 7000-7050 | -0.2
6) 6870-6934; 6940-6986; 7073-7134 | 2.8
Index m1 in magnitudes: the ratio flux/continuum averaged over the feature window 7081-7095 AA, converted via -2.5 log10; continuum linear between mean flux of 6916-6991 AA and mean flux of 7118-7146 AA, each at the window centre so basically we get 0.26 mag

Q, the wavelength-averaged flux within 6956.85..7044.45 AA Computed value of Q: 4.52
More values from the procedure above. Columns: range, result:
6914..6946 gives 4.61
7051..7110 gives 4.69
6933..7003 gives 4.5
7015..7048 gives 4.53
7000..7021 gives 4.55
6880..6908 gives 4.41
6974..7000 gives 4.51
